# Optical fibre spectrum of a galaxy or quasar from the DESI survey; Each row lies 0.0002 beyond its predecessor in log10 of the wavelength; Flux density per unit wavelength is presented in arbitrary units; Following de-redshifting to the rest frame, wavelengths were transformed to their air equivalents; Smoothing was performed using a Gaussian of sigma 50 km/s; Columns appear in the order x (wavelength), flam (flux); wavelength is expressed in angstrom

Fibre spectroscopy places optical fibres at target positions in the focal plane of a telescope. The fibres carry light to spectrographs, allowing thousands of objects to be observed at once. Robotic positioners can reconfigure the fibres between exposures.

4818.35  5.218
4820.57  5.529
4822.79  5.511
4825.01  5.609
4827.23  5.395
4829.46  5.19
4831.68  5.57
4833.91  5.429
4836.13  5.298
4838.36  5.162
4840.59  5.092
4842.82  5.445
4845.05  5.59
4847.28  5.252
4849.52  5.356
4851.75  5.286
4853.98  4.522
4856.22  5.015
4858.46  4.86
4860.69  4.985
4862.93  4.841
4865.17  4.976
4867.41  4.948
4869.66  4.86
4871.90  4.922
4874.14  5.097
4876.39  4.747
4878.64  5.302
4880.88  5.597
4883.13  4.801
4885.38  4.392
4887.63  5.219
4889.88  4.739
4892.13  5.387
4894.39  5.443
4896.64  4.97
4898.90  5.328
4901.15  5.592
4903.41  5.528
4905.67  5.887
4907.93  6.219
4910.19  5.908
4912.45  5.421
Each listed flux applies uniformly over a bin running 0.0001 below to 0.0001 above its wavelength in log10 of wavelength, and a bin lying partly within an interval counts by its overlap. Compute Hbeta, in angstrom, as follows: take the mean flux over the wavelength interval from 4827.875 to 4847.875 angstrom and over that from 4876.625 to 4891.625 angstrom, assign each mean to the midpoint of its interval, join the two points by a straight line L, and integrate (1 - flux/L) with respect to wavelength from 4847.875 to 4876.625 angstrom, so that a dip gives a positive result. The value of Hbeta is 1.1 angstrom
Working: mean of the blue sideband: 5.34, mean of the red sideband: 5.01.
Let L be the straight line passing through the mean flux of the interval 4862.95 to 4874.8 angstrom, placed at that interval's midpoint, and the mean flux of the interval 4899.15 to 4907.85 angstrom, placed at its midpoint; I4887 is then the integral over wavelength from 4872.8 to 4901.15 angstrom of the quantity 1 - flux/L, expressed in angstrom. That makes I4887 1.2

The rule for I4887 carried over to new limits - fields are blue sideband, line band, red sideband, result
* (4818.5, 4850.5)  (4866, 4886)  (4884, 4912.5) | 1.50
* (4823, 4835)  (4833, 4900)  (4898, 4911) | 5.97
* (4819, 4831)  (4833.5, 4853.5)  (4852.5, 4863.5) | -0.70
